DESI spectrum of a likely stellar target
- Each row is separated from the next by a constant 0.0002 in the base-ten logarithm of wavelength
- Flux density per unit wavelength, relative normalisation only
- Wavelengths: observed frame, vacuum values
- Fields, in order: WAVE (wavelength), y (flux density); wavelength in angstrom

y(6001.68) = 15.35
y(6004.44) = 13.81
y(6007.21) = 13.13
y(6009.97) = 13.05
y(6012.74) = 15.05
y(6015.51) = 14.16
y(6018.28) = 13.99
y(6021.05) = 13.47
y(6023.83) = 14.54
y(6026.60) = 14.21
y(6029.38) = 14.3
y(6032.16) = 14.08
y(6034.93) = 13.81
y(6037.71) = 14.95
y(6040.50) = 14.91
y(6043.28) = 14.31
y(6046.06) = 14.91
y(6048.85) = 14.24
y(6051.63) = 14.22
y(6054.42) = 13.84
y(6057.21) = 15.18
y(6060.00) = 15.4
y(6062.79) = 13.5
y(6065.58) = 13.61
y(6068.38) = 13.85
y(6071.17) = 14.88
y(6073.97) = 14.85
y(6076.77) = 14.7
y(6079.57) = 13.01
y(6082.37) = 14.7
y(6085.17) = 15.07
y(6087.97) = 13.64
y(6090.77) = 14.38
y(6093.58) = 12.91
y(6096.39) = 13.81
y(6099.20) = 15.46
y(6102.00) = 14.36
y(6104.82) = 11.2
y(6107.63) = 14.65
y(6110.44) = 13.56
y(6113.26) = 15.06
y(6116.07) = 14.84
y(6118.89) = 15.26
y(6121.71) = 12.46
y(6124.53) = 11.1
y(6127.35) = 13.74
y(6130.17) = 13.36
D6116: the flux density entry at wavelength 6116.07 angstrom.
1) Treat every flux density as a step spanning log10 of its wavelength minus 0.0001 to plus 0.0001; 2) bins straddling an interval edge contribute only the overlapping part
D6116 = 14.84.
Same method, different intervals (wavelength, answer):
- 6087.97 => 13.64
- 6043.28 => 14.31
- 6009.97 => 13.05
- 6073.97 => 14.85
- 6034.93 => 13.81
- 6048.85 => 14.24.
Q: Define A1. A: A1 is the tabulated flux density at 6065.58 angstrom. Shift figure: 13.61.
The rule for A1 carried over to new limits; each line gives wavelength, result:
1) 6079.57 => 13.01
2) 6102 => 14.36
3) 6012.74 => 15.05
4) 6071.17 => 14.88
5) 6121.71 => 12.46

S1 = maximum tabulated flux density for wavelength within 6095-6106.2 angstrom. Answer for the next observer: 15.46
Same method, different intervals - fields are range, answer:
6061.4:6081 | 14.88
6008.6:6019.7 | 15.05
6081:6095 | 15.07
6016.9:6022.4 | 13.99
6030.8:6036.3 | 14.08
